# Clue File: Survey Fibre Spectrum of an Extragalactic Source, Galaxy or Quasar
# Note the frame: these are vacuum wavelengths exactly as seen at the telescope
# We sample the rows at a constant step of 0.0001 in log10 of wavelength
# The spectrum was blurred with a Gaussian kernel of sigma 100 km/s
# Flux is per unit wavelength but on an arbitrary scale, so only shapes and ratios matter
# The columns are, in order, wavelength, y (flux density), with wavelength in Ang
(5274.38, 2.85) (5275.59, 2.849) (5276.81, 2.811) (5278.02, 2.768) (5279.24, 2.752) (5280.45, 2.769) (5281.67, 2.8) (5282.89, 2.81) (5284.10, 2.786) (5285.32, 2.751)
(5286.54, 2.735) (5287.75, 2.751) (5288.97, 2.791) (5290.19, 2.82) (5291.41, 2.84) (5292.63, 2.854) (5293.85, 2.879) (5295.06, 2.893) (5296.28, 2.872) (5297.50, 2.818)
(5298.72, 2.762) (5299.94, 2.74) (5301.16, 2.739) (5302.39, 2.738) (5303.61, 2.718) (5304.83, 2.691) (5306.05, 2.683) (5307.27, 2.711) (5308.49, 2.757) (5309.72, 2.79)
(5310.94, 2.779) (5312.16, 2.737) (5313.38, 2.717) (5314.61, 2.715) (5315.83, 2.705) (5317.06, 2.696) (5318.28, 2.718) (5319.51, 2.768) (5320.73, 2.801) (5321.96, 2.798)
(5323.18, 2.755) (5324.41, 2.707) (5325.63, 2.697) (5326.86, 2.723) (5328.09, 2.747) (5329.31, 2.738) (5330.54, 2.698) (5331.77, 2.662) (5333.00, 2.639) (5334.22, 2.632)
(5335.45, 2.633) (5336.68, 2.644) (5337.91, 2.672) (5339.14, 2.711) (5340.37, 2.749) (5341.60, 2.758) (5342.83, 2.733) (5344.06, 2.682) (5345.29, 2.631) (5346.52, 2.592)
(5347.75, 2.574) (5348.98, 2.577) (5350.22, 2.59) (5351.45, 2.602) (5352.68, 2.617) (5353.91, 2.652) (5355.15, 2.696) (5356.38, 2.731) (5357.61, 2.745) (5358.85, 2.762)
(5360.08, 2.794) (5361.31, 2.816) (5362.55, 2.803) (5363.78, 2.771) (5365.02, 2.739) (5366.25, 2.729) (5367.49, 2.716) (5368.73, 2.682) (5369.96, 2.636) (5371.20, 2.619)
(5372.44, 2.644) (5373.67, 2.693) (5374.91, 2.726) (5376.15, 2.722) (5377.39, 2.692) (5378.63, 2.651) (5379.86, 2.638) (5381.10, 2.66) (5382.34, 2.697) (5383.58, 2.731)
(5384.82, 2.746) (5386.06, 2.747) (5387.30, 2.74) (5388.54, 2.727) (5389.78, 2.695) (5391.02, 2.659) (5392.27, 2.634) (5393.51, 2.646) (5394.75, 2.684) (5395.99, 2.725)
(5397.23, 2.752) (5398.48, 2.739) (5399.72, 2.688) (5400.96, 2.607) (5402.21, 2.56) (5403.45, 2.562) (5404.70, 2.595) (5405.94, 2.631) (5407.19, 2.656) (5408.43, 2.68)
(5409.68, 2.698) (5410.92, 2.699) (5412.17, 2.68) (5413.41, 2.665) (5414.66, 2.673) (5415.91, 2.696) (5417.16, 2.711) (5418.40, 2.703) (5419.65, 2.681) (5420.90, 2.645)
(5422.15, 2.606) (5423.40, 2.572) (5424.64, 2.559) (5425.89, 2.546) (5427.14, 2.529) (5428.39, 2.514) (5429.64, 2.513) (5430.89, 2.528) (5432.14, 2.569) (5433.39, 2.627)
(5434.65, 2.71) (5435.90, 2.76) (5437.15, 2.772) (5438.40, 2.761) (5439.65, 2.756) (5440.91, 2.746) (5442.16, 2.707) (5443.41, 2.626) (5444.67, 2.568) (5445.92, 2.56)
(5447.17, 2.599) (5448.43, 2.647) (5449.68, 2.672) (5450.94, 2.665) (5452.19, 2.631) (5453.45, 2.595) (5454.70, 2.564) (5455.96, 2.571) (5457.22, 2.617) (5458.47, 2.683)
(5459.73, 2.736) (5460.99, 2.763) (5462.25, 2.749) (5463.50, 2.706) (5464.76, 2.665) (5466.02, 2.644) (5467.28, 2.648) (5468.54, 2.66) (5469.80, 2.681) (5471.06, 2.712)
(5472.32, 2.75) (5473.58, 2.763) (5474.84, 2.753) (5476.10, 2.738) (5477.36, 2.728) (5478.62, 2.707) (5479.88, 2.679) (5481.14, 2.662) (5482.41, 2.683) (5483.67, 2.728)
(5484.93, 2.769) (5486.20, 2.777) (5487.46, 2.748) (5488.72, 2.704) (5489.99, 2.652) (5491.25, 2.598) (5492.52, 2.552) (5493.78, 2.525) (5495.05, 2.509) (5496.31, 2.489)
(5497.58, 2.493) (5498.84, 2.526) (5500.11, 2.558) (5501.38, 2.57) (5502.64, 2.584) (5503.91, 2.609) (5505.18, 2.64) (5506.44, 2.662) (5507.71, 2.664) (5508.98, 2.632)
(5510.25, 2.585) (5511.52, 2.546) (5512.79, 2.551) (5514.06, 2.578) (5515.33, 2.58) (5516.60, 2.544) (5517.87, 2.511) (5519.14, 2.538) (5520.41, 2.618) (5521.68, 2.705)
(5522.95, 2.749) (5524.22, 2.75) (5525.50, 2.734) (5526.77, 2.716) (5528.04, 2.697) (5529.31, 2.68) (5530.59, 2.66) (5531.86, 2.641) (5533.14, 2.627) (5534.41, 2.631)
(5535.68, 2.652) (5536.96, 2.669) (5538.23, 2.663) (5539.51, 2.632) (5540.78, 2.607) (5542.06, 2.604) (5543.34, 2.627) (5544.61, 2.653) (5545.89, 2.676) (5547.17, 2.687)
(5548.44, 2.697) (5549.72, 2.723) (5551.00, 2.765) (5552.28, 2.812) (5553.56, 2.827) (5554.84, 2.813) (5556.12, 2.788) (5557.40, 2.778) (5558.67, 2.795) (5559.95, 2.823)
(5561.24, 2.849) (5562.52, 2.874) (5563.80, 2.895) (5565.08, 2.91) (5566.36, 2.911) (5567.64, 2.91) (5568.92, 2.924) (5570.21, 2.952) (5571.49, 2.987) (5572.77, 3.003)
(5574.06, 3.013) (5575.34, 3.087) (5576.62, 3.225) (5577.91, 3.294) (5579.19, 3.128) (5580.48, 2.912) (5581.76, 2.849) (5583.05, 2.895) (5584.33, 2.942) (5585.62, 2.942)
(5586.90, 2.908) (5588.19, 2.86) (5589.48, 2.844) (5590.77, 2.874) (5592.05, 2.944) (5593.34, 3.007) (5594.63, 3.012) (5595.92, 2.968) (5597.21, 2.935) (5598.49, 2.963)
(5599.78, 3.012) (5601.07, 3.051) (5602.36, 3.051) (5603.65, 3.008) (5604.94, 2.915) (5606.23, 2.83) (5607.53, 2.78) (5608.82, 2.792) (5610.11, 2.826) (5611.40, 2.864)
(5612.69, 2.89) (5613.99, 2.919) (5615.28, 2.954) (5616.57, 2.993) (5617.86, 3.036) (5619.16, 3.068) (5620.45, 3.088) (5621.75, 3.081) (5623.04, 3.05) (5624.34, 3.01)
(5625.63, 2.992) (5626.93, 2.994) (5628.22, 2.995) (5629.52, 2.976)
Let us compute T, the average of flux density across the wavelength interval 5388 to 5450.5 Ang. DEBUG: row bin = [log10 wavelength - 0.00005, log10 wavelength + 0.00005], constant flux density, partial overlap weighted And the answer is 2.65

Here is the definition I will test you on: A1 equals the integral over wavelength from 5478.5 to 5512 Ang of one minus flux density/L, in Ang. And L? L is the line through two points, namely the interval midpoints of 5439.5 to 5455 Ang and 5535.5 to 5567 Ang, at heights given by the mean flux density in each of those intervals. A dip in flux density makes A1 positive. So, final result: 0.8 Ang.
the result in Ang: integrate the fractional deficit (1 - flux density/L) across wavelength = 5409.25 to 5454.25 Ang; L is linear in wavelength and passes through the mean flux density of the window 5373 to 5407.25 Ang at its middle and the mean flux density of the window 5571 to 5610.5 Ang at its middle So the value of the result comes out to 1.5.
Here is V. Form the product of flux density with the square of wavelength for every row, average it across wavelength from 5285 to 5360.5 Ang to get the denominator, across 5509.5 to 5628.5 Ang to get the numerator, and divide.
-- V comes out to 1.1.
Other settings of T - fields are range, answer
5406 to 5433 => 2.63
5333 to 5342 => 2.68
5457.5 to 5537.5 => 2.65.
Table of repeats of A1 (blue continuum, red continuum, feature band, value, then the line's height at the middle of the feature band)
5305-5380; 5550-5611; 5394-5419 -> 0.8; 2.76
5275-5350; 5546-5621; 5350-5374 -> 0.6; 2.77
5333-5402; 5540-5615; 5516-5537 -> 1.4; 2.84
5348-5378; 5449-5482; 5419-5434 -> 0.6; 2.69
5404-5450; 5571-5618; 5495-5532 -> 2.6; 2.81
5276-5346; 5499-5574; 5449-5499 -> 1.0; 2.72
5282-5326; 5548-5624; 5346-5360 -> 0.7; 2.79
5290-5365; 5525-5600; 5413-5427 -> 0.7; 2.77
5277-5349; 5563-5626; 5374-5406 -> 1.4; 2.8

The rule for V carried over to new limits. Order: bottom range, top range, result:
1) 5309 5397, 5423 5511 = 1.02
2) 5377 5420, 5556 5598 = 1.17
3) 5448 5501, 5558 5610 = 1.15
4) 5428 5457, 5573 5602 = 1.19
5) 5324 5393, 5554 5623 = 1.19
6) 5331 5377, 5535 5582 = 1.14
